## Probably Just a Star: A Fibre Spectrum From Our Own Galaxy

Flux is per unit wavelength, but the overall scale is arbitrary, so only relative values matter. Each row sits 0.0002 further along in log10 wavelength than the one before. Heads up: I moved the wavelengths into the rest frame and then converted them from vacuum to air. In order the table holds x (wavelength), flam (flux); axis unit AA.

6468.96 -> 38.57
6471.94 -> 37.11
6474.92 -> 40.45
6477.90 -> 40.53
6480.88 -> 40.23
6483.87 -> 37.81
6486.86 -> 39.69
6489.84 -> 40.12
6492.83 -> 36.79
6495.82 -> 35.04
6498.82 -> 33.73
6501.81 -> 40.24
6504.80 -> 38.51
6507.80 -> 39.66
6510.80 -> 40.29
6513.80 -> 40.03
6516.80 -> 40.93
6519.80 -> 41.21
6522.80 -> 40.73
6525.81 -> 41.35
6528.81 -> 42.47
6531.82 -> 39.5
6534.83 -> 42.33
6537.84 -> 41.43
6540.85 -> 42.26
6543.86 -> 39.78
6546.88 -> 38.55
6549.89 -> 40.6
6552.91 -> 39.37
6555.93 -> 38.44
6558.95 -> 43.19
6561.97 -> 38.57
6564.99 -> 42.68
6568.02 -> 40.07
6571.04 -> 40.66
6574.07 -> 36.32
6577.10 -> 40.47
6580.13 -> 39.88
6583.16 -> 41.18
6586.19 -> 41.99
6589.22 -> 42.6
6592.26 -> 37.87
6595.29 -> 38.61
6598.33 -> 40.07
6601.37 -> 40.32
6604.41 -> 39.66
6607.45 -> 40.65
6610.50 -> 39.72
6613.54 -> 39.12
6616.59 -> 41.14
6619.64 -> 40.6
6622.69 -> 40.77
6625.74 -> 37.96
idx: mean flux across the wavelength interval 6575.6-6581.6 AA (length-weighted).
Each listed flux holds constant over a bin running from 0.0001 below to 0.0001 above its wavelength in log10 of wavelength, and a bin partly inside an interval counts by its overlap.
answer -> 40.2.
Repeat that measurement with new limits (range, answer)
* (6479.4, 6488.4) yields 39.2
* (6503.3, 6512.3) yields 39.5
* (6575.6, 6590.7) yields 41.2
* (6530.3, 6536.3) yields 40.9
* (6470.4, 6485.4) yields 39.2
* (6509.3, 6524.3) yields 40.6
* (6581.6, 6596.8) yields 40.5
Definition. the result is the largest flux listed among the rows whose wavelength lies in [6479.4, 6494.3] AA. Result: 40.23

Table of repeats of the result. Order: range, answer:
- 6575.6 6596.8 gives 42.6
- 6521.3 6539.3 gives 42.47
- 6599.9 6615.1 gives 40.65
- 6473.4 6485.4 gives 40.53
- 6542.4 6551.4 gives 40.6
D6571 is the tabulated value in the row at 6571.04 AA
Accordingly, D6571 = 40.66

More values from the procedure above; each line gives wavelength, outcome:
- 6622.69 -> 40.77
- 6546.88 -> 38.55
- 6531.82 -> 39.5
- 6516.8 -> 40.93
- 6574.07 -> 36.32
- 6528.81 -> 42.47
